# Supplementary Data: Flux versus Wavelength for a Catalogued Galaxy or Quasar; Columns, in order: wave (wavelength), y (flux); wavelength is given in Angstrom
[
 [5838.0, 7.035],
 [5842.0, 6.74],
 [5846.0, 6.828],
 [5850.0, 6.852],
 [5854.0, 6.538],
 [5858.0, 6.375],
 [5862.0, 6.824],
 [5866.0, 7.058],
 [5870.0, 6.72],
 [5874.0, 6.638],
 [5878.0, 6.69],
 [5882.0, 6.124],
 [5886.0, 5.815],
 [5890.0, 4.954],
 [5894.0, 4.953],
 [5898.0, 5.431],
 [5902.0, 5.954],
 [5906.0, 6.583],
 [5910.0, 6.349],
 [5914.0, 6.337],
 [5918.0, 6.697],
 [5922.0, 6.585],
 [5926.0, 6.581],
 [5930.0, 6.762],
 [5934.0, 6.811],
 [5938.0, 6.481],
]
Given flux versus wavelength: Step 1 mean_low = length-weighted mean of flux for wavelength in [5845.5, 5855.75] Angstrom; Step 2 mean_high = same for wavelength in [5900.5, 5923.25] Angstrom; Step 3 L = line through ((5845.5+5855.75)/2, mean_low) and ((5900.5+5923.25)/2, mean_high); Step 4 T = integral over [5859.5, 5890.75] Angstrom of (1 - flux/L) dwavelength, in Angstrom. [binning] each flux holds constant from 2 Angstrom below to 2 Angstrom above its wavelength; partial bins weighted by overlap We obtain 0.95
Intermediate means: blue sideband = 6.73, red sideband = 6.42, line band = 6.41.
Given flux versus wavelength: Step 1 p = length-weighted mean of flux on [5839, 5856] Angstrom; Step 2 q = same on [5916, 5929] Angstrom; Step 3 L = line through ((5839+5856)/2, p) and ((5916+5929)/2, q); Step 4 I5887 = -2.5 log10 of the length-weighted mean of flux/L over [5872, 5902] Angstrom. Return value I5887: 0.15 mag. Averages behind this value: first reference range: 6.76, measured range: 5.81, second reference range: 6.63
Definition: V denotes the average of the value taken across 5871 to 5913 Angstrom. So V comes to 5.98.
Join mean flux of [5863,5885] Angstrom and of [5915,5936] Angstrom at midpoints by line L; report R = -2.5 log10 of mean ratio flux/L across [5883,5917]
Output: 0.14 mag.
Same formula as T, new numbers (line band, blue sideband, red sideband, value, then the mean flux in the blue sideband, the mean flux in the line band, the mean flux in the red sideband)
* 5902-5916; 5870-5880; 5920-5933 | 0.64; 6.68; 6.36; 6.66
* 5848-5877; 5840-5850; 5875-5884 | -0.46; 6.8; 6.71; 6.43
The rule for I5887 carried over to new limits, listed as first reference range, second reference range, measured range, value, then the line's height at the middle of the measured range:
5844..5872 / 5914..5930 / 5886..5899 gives 0.27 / 6.67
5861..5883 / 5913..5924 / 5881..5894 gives 0.21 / 6.65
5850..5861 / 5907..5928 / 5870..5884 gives 0.00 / 6.54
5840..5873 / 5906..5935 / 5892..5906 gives 0.18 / 6.63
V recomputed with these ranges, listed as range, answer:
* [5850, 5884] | 6.63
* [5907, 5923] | 6.49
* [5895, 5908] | 5.91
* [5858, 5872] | 6.8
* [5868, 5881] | 6.64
